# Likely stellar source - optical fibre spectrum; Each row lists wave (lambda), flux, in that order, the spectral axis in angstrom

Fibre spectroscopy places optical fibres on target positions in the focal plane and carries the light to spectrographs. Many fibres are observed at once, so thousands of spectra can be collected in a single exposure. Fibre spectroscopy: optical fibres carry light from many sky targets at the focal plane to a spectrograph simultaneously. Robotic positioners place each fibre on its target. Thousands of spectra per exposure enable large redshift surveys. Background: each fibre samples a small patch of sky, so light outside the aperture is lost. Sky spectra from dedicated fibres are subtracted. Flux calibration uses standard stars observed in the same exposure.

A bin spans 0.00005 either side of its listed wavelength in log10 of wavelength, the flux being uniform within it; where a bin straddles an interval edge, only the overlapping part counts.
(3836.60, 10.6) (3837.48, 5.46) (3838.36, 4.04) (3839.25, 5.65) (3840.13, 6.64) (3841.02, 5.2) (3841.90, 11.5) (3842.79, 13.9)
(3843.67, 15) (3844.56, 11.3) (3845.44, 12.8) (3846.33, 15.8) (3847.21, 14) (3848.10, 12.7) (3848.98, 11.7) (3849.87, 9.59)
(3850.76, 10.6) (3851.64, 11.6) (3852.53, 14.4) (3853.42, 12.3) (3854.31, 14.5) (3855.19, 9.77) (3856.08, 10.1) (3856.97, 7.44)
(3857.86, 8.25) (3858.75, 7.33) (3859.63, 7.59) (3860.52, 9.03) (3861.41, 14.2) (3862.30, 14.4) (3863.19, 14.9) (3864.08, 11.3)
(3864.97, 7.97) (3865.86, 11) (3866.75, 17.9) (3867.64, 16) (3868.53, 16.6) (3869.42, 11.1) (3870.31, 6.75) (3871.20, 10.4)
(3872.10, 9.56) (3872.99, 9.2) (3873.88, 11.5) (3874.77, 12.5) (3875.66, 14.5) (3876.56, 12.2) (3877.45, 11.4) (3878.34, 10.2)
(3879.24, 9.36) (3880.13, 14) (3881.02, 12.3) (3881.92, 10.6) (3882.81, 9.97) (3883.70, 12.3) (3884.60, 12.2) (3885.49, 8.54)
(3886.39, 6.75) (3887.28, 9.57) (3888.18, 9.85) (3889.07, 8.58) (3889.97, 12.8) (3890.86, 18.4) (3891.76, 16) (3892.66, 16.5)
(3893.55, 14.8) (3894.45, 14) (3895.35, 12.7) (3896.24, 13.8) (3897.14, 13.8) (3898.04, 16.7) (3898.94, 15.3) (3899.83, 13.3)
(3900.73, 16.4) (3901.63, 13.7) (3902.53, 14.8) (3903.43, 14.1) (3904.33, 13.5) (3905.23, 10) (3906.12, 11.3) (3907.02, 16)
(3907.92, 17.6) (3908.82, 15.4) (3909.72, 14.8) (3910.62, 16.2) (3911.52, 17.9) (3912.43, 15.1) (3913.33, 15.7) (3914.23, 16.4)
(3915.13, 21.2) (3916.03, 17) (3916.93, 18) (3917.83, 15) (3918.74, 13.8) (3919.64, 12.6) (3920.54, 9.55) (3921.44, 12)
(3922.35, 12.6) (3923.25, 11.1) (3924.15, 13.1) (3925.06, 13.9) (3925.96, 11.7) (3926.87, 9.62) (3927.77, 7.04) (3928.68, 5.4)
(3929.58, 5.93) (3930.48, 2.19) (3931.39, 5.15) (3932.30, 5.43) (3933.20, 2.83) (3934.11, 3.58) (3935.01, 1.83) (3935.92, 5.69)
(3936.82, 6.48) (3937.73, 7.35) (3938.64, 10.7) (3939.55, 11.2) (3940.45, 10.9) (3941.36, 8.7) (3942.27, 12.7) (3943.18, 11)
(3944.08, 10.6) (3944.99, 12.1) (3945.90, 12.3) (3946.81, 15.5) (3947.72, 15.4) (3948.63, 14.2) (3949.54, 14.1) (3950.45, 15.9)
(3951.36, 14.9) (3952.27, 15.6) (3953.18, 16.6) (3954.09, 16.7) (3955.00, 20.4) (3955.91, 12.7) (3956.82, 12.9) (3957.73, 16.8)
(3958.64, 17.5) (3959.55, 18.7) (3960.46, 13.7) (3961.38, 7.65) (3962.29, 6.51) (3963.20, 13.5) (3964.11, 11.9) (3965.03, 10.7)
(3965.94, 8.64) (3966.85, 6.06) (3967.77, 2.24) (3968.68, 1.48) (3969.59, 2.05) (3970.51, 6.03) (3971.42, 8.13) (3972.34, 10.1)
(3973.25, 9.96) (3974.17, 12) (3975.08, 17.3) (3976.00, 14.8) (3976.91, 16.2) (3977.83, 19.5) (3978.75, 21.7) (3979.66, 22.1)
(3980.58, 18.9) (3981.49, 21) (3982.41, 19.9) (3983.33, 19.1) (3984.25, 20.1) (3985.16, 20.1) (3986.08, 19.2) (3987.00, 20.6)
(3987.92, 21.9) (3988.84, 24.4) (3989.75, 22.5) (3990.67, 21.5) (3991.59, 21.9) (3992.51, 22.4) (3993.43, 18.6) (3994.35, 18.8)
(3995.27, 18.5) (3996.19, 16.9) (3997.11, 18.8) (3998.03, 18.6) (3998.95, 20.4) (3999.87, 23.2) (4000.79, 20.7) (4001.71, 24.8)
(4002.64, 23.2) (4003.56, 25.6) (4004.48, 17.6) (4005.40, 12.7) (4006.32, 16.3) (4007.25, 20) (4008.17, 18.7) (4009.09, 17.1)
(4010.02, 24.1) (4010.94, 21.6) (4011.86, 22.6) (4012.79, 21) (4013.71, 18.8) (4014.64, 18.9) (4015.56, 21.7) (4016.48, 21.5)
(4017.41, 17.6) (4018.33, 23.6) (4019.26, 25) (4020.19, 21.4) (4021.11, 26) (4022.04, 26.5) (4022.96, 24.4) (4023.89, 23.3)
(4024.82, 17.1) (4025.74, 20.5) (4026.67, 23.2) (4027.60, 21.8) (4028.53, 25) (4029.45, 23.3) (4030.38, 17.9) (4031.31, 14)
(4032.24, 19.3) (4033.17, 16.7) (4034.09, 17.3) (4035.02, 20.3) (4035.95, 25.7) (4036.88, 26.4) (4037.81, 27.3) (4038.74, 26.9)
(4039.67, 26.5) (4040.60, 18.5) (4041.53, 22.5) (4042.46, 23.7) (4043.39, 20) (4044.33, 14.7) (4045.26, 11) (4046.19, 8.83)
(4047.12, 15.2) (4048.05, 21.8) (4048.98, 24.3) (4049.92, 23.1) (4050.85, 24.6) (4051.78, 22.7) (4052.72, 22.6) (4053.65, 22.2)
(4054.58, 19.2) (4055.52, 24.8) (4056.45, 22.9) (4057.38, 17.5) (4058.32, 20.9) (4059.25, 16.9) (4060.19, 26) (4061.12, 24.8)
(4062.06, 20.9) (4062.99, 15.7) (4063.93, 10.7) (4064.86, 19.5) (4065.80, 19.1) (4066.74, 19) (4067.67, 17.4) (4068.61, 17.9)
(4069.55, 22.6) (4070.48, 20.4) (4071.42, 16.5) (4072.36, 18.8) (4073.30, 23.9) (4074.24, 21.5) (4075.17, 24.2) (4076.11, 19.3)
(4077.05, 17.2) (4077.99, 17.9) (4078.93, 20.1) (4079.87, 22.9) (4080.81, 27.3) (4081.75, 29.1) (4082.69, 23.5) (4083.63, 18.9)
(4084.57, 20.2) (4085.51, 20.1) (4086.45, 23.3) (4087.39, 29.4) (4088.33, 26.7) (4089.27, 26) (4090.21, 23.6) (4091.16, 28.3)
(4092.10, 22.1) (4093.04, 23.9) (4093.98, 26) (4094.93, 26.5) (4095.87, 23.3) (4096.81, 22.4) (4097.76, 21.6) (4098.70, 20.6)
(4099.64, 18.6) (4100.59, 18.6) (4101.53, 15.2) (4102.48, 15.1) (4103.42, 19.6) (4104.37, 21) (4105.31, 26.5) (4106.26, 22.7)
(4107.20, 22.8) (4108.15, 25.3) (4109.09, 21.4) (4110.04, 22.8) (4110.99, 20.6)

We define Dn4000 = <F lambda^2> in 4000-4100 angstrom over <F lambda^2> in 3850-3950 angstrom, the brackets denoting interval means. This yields 1.94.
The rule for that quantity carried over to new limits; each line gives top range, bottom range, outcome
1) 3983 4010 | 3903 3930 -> 1.56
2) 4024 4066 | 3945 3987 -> 1.52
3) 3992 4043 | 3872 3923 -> 1.68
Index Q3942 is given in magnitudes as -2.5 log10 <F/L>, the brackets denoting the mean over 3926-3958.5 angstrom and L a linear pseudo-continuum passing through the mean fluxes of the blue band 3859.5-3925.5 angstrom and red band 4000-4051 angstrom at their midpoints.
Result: 0.457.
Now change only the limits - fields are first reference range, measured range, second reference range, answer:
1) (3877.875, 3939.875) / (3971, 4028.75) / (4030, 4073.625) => -0.16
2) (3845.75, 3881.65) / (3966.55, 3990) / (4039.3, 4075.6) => 0.10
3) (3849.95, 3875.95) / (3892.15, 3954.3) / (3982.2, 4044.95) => 0.21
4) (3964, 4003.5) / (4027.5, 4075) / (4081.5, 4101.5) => 0.02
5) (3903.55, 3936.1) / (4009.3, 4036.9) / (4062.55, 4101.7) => -0.20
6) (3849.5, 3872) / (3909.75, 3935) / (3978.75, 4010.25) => 0.32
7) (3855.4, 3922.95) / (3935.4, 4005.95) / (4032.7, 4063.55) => 0.13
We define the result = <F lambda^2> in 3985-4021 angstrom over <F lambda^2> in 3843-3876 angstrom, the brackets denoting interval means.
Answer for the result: 1.9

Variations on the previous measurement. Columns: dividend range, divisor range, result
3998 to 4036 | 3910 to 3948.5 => 1.98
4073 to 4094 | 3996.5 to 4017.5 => 1.19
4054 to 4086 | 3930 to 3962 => 1.91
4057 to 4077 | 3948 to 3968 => 1.57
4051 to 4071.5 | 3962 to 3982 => 1.76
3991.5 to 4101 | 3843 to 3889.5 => 2.03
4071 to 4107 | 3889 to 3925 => 1.67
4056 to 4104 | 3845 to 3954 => 1.93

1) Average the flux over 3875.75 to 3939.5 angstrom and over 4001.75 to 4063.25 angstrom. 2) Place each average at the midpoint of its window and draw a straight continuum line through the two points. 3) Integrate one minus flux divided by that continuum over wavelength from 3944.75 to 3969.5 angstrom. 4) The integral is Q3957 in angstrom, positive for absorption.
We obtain 4.5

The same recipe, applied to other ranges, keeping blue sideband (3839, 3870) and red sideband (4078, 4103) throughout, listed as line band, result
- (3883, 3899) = 0.60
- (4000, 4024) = -2.92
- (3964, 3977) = 6.23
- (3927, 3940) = 8.03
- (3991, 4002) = -1.18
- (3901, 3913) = -0.54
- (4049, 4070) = 0.64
